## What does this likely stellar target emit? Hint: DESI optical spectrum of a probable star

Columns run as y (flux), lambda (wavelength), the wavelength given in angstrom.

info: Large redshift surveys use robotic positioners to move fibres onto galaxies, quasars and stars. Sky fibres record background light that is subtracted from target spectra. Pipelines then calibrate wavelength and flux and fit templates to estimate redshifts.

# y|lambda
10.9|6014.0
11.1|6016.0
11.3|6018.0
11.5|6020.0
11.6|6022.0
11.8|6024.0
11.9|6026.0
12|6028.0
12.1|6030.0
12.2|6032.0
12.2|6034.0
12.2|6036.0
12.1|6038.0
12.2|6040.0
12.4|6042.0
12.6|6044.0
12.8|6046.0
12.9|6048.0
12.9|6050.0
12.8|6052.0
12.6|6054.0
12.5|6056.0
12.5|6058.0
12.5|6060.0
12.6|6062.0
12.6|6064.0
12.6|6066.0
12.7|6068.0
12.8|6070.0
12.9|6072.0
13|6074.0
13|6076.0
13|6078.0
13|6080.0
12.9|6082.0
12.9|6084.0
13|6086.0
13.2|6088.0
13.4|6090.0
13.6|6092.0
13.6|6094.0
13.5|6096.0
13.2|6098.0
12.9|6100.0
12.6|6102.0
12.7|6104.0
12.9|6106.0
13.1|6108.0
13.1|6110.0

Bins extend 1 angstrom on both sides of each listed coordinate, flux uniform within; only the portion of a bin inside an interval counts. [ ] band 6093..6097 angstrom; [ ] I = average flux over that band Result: 13.6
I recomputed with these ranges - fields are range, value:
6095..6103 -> 13.1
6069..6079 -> 12.9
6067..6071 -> 12.8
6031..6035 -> 12.2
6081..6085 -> 12.9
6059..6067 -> 12.6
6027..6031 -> 12.1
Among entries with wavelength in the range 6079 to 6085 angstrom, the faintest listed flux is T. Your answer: 12.9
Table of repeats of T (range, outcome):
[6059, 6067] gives 12.5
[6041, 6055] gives 12.4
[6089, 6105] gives 12.6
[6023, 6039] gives 11.8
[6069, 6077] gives 12.8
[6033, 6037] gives 12.2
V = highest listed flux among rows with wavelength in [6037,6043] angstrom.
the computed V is 12.4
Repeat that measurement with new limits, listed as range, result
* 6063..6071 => 12.8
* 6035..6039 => 12.2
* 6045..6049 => 12.9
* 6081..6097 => 13.6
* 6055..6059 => 12.5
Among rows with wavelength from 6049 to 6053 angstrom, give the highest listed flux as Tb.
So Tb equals 12.9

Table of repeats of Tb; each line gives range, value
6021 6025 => 11.8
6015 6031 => 12.1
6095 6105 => 13.5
